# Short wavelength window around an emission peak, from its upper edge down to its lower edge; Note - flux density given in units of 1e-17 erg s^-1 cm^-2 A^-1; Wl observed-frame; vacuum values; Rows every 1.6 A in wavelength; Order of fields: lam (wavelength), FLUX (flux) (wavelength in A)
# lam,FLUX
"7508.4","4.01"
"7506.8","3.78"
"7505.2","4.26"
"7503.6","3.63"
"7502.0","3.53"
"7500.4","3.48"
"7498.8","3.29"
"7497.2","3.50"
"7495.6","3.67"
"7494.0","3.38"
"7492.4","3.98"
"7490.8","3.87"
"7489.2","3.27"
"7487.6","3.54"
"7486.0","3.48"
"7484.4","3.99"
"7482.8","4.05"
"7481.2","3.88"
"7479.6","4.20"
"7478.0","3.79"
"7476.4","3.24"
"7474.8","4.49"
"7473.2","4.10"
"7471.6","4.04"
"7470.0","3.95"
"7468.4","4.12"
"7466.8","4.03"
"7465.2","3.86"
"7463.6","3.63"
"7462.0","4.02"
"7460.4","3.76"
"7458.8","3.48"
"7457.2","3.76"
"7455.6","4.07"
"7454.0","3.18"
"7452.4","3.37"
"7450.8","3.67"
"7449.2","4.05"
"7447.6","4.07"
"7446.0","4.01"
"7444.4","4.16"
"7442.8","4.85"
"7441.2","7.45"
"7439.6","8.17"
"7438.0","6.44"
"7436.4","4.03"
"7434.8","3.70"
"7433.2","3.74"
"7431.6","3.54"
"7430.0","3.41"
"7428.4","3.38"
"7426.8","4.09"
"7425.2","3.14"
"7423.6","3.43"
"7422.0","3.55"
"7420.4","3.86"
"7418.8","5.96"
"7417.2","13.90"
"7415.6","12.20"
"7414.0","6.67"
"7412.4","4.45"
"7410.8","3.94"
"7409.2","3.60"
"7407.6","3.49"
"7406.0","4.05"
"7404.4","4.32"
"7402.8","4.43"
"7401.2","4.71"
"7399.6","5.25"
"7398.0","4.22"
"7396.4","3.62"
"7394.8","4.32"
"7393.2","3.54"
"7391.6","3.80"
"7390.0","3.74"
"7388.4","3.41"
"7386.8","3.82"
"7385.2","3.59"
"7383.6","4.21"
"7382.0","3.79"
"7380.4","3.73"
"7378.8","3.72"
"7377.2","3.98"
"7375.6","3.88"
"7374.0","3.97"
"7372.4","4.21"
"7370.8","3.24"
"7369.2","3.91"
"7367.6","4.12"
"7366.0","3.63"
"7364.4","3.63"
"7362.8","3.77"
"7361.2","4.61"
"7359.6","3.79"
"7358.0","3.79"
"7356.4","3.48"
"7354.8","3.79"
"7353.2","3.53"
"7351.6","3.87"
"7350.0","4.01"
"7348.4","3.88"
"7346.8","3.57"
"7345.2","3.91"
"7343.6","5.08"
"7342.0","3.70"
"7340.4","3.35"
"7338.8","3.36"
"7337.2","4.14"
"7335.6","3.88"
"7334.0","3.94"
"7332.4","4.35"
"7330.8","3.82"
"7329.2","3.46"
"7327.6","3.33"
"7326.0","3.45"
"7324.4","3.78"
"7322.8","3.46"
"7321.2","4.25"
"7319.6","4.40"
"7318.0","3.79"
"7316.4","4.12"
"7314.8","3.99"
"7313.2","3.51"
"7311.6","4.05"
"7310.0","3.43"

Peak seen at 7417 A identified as H-alpha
